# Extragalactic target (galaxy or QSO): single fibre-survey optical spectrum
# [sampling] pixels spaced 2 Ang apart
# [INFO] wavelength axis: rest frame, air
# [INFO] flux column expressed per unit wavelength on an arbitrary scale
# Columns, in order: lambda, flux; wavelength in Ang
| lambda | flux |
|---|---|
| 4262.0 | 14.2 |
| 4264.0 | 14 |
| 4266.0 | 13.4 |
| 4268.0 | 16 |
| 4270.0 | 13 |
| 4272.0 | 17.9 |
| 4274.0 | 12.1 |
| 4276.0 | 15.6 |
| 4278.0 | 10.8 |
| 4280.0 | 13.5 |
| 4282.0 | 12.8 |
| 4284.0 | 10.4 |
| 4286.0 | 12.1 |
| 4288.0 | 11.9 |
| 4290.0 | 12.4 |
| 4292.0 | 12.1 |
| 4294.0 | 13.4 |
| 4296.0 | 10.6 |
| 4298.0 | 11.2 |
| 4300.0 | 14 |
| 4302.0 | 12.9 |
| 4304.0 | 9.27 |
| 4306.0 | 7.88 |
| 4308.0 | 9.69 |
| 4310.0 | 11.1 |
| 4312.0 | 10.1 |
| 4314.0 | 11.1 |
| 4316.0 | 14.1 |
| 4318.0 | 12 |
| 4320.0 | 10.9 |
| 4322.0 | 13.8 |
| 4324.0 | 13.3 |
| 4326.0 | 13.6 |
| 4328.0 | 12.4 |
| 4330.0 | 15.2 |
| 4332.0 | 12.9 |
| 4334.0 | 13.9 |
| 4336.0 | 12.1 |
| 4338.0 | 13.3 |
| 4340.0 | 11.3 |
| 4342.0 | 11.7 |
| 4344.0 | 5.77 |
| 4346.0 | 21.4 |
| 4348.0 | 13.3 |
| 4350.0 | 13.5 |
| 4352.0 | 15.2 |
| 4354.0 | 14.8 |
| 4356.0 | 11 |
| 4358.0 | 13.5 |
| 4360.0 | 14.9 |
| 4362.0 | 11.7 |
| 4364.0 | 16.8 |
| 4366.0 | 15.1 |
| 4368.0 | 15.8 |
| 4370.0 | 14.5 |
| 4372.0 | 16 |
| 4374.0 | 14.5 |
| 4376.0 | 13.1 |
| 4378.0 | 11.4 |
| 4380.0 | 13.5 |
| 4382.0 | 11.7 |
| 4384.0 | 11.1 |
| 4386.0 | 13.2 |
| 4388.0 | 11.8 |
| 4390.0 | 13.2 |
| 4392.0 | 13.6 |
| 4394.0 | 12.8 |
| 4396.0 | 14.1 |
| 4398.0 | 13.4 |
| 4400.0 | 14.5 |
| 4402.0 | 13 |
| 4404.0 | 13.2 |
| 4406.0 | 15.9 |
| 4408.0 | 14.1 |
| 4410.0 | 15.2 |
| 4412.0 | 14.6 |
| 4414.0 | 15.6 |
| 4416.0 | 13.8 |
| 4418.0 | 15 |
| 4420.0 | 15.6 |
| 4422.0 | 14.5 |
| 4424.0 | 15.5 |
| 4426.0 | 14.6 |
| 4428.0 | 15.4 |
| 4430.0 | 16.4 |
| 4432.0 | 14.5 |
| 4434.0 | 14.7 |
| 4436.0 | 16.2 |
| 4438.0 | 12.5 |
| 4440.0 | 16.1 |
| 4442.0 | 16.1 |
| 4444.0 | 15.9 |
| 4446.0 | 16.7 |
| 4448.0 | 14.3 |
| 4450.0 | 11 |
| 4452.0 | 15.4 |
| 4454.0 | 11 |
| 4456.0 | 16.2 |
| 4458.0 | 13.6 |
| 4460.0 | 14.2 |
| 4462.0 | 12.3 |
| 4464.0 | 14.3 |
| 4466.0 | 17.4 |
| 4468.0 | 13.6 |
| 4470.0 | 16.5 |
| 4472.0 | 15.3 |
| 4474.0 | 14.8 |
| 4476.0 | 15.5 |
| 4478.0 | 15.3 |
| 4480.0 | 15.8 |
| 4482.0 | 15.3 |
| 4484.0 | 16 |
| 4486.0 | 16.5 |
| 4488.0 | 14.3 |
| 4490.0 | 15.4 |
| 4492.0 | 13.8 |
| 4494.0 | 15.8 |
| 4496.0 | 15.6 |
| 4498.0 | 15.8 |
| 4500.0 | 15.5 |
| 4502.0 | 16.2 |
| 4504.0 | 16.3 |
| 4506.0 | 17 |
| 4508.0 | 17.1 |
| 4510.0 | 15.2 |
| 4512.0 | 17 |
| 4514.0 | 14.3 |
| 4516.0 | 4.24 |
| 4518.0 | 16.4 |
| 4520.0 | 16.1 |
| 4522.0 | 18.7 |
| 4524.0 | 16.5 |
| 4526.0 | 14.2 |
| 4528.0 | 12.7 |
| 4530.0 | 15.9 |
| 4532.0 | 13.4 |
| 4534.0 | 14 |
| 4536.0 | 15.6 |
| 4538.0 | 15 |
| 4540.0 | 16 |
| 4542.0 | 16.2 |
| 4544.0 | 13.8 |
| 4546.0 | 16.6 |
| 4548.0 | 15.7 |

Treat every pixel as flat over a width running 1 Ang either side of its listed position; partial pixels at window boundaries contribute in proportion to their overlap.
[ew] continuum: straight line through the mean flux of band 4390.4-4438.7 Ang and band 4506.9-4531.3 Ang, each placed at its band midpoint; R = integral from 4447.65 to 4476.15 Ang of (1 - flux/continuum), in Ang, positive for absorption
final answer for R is 0.67 Ang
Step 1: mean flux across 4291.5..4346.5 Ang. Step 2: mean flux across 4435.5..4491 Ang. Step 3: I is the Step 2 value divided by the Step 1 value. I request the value 1.23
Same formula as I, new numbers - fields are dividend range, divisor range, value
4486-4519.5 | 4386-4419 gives 1.08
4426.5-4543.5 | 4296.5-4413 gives 1.15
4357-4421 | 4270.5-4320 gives 1.16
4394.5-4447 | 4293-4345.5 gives 1.25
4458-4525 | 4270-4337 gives 1.24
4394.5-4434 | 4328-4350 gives 1.12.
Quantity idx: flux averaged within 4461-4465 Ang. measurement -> 13.3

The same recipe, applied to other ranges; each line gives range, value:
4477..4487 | 15.8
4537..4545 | 15.2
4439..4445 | 16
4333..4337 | 13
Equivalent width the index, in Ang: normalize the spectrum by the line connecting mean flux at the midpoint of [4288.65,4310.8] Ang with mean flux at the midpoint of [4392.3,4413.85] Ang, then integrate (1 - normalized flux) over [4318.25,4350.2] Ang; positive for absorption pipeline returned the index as -1.9 Ang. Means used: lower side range 11.3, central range 13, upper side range 14.1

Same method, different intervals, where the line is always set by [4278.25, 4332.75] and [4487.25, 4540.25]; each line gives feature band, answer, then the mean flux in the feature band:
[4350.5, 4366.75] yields -1.6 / 14.1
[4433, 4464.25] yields -0.6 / 14.4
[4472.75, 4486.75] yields -0.9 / 15.6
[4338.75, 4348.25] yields -0.1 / 12.7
